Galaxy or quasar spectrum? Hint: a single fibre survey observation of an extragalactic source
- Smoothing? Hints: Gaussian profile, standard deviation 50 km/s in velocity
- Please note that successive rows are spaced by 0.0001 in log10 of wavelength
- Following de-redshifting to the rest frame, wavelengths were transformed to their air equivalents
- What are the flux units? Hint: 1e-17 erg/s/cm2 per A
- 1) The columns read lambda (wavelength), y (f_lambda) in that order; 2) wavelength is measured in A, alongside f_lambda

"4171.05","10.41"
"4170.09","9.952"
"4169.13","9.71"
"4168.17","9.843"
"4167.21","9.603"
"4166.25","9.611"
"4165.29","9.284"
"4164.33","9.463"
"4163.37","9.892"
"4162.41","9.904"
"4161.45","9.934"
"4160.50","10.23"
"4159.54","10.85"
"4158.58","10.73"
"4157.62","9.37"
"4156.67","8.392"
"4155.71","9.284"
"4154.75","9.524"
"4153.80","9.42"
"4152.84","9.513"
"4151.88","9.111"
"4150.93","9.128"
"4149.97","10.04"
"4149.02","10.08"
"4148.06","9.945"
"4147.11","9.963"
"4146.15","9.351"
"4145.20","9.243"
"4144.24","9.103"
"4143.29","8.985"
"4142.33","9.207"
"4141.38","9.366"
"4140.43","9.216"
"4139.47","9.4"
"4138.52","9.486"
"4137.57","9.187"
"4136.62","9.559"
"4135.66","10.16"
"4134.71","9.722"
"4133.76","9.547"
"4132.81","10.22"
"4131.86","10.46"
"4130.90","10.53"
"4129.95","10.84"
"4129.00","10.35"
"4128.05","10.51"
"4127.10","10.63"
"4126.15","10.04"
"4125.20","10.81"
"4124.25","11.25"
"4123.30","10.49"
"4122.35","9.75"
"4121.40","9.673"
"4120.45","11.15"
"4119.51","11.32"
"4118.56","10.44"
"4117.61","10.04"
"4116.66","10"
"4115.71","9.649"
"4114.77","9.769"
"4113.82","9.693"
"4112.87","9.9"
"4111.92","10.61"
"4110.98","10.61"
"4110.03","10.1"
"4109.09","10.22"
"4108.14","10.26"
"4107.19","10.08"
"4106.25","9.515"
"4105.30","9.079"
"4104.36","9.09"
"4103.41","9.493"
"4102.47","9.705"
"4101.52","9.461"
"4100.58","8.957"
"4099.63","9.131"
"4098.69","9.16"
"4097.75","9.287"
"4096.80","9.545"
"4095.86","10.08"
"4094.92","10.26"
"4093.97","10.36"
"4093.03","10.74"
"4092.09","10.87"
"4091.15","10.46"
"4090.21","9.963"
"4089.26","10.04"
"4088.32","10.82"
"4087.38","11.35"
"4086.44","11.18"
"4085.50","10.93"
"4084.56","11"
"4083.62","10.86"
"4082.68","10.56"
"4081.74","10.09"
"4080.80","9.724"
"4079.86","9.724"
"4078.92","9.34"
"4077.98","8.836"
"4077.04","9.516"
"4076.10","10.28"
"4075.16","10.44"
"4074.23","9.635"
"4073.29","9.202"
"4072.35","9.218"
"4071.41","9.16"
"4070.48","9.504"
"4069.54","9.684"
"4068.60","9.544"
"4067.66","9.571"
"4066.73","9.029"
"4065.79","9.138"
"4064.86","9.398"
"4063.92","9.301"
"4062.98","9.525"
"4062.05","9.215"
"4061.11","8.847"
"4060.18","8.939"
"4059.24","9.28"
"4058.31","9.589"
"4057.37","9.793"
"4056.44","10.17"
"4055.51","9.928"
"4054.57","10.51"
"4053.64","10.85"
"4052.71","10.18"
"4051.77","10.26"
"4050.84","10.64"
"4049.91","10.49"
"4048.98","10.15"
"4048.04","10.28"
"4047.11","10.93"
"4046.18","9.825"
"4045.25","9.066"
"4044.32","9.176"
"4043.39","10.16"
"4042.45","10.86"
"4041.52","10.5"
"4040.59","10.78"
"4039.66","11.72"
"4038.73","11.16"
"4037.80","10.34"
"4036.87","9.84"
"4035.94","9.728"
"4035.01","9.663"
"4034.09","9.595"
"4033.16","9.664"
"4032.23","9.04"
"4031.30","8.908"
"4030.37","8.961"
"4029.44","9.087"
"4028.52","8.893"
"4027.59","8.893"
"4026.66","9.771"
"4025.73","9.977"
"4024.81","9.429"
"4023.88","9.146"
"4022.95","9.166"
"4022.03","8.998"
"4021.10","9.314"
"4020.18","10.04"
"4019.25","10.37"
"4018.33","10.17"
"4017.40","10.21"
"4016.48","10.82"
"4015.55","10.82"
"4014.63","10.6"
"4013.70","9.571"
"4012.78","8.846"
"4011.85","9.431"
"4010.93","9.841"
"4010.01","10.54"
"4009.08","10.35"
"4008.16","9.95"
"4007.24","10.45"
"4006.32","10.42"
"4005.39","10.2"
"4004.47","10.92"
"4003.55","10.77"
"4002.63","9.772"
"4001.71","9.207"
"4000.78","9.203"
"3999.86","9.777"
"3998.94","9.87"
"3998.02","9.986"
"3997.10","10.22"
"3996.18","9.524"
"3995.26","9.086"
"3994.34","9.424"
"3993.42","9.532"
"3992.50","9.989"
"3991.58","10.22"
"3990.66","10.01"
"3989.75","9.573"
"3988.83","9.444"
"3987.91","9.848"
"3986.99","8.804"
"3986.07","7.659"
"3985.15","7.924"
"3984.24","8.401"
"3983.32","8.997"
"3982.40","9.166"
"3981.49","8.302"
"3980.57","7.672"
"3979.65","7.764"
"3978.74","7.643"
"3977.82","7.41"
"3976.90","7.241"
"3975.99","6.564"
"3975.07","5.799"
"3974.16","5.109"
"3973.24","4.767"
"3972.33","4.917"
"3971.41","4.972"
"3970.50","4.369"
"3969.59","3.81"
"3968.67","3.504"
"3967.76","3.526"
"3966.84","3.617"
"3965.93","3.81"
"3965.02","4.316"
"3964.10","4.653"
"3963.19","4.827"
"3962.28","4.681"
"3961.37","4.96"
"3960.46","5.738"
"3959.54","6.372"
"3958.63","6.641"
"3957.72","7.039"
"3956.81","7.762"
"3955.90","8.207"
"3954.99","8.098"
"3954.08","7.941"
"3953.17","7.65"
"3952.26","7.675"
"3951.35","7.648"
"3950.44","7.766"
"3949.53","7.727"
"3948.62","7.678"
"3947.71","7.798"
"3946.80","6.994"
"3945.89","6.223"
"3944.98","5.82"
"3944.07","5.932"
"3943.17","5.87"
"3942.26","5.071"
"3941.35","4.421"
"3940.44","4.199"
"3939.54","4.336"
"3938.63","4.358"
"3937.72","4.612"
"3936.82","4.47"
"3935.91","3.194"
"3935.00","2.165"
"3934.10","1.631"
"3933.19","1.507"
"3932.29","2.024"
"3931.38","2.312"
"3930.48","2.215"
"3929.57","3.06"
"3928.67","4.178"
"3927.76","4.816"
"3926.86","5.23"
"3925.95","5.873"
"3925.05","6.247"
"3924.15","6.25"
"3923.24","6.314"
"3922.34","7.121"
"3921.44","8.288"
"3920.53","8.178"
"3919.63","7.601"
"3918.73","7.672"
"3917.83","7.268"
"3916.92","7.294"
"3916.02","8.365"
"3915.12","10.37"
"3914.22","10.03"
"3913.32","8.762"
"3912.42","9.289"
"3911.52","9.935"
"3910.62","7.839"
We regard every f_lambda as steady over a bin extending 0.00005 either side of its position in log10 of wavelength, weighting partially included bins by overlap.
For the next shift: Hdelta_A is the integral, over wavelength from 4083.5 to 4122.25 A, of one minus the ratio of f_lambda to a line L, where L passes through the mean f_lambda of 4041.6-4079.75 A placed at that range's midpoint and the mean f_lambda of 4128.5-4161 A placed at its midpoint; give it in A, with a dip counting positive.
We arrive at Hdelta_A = -1.56 A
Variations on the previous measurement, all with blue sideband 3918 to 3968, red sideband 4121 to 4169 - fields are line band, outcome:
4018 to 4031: -3.88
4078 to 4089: -2.48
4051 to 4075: -4.56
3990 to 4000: -4.72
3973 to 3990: -3.83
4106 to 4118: -1.24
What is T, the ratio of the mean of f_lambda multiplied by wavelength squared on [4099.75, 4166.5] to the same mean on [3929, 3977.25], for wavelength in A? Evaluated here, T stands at 2.06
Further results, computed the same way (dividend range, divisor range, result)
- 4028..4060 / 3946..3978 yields 1.73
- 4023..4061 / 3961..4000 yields 1.41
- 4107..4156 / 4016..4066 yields 1.06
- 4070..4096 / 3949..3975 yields 1.86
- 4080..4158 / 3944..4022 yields 1.32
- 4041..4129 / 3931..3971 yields 2.01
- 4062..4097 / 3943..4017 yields 1.33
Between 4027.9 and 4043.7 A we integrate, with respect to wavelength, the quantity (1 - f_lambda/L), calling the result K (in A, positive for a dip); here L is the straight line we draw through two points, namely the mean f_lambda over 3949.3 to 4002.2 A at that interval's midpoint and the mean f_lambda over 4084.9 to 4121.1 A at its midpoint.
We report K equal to -2.3 A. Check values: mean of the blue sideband 7.36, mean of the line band 9.92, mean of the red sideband 10.1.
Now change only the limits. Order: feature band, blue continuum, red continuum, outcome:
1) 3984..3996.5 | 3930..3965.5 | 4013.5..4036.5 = -2.4 A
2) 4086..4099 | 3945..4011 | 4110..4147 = -1.2 A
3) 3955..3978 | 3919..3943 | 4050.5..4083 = 2.0 A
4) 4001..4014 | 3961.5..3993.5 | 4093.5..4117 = -4.4 A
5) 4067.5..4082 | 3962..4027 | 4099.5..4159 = -0.5 A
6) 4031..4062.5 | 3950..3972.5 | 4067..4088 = -4.1 A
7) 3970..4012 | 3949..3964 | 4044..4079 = -4.6 A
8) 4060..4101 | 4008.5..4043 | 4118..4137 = 1.2 A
